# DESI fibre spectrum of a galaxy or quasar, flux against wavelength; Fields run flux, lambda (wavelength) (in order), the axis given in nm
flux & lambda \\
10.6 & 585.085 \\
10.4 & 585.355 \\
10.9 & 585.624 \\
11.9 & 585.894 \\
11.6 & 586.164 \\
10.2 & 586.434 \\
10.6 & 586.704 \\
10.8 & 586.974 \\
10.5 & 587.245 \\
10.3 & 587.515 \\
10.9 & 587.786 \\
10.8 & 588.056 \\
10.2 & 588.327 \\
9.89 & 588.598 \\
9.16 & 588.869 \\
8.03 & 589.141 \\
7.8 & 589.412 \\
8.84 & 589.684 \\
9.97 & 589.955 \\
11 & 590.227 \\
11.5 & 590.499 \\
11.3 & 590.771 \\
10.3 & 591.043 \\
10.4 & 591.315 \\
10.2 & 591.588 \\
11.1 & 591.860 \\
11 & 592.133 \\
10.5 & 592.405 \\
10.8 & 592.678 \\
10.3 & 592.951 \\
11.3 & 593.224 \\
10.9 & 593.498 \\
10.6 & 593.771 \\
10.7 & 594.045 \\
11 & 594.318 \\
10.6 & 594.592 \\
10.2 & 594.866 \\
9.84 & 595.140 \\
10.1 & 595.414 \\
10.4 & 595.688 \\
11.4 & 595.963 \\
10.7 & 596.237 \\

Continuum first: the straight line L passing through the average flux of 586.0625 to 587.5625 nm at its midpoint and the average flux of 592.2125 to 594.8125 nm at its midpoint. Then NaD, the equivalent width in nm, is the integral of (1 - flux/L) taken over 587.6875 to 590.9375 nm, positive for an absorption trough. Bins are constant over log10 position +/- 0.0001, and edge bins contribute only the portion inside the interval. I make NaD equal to 0.23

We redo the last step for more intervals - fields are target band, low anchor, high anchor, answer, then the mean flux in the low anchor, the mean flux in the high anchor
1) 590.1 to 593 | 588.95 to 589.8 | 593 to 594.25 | -0.374 nm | 8.26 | 10.8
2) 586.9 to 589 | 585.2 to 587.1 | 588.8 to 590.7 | -0.015 nm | 10.9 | 9.54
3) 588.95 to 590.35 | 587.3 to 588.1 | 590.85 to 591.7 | 0.184 nm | 10.6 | 10.4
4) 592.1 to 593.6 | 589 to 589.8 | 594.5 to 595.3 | -0.212 nm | 8.2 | 10.2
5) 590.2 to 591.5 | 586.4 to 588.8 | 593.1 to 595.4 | -0.042 nm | 10.4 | 10.6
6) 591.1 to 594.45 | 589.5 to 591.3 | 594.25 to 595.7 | -0.116 nm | 10.4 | 10.3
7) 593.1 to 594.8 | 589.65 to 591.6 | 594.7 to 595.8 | -0.094 nm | 10.5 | 10.1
